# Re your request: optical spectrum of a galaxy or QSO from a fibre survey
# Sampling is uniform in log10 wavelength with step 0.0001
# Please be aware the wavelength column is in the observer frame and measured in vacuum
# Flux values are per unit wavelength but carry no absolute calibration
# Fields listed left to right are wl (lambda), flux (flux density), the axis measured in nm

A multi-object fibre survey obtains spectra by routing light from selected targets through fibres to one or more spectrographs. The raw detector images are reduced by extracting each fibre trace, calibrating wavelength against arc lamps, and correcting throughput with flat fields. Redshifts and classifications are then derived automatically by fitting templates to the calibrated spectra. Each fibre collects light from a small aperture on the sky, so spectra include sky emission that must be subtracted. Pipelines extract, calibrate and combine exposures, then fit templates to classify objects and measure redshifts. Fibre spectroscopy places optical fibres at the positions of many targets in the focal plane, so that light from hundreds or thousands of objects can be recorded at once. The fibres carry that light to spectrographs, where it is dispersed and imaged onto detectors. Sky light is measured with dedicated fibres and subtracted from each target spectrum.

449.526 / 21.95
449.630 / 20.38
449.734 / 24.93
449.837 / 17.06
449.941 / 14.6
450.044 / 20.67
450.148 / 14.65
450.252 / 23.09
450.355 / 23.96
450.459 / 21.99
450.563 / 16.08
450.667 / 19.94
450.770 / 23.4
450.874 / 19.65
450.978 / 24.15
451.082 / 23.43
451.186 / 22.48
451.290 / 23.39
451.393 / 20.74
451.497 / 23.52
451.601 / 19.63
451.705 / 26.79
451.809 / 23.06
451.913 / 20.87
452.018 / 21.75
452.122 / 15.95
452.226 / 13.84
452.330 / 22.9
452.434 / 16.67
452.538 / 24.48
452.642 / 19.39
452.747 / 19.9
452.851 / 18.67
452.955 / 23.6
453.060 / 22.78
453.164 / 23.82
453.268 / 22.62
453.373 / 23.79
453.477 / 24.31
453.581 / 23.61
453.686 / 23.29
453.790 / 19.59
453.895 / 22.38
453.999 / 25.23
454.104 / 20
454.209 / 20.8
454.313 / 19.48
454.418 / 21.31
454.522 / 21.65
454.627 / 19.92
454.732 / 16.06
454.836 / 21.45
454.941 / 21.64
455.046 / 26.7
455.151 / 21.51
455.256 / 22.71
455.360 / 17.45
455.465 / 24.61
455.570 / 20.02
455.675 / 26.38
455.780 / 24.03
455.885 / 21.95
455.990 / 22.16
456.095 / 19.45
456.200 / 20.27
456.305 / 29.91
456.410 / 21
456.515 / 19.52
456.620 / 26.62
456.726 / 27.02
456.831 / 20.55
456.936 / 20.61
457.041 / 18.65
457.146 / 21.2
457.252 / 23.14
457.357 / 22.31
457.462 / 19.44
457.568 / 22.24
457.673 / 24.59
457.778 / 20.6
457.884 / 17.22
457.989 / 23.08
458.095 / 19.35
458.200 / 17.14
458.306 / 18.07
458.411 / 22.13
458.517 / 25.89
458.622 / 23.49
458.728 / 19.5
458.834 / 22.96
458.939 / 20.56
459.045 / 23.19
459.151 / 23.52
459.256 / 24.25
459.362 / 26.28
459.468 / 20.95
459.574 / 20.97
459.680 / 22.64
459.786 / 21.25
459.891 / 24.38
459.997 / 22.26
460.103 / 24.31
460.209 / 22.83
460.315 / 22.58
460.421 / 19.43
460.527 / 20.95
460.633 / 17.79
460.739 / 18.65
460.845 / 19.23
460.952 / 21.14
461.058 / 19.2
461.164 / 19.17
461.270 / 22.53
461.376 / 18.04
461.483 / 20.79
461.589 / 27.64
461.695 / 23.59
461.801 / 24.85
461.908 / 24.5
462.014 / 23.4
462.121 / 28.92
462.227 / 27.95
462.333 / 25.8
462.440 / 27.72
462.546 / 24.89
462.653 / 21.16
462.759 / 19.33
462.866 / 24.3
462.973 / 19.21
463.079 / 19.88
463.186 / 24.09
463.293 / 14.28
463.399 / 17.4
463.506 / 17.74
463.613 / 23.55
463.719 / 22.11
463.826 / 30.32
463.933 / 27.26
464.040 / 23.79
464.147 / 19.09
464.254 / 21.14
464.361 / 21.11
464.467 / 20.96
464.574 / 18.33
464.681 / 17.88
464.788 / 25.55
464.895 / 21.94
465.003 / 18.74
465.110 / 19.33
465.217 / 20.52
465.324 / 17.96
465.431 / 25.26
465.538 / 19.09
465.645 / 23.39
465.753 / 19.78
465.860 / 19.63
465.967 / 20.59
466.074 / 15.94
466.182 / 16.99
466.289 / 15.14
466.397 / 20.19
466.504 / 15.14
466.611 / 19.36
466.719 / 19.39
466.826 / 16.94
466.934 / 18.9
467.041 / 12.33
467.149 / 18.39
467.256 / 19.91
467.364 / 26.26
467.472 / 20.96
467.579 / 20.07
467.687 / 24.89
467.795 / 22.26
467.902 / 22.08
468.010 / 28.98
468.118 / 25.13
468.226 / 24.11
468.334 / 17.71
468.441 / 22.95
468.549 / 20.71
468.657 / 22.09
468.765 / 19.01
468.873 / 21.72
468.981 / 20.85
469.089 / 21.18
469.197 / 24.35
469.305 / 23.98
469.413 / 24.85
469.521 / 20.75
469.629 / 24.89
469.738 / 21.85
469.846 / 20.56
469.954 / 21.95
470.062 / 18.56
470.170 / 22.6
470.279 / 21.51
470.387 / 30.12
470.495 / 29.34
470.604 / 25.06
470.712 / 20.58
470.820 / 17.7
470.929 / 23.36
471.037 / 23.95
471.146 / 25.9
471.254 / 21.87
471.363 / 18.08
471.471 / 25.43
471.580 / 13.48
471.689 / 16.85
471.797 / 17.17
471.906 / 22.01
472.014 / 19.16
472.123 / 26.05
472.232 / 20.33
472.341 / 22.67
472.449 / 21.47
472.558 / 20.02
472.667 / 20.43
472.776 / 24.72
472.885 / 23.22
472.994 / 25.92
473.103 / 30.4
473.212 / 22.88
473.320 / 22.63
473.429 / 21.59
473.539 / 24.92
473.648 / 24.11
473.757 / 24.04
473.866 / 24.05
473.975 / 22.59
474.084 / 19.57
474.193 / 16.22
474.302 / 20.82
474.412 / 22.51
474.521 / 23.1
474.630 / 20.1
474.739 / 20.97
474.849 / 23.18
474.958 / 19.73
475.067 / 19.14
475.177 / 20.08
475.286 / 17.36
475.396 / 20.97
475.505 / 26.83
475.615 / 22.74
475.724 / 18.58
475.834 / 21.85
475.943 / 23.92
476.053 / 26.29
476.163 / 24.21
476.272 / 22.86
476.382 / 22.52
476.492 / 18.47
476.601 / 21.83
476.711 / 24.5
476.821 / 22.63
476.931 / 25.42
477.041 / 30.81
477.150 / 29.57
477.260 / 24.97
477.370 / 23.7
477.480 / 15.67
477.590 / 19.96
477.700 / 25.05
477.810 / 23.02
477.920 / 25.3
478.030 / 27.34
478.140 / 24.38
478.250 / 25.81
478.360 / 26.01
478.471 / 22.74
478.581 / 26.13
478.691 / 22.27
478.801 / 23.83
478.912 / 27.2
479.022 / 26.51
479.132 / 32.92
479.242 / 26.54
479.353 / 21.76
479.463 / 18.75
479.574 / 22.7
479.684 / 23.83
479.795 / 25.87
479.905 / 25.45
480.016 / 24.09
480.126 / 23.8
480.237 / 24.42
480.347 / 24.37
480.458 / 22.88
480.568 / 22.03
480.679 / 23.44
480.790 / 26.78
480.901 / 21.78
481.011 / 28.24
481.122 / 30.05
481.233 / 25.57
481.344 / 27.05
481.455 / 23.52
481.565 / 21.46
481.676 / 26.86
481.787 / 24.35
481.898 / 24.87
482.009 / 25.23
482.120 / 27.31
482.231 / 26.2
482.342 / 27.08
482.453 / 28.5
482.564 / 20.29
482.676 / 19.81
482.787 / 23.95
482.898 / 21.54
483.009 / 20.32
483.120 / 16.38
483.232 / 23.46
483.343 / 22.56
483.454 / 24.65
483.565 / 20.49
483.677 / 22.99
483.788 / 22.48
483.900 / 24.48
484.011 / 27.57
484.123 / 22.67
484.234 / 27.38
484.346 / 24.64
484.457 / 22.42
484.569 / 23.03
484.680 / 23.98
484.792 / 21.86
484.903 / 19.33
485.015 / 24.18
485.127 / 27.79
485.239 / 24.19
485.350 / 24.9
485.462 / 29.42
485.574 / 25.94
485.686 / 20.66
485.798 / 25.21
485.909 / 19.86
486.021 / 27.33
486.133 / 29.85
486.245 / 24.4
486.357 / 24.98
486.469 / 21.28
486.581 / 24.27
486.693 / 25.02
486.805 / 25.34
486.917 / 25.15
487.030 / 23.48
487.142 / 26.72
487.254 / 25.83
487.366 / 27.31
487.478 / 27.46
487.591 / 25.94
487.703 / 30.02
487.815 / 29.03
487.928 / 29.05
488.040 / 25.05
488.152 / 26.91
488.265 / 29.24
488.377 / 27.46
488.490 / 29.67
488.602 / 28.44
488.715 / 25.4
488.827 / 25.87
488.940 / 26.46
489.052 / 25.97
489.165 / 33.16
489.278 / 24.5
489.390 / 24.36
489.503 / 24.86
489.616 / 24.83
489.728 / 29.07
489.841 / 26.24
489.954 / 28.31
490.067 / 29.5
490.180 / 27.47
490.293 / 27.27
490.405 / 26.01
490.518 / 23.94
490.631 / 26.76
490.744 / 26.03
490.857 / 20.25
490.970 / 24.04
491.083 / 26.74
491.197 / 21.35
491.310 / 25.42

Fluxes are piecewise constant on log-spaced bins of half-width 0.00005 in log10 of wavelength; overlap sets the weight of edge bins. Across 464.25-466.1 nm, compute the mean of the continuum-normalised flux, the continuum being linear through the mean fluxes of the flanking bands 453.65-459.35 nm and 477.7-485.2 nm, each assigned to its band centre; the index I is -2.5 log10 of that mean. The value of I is 0.11 mag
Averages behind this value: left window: 21.8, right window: 24.3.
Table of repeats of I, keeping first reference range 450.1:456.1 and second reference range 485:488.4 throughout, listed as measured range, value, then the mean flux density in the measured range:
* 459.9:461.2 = 0.09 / 20.8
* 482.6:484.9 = 0.13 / 22.7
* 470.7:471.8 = 0.16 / 20.5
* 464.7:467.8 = 0.18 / 19.8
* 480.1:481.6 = 0.02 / 24.7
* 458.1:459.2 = 0.04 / 21.5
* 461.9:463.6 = 0.01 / 22.5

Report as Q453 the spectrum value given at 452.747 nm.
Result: 19.9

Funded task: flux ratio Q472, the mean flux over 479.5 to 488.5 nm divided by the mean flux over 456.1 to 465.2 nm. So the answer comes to 1.13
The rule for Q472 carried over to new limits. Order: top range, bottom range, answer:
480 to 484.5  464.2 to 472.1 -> 1.14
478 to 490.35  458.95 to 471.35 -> 1.16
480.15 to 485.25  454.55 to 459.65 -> 1.09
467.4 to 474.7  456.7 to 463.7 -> 1.02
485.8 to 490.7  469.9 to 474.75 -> 1.19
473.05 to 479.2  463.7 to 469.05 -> 1.12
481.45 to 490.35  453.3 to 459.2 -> 1.15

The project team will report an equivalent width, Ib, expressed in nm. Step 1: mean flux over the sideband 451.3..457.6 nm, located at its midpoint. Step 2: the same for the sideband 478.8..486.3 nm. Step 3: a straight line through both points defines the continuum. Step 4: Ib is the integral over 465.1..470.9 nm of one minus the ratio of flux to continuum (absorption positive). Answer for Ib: 0.455 nm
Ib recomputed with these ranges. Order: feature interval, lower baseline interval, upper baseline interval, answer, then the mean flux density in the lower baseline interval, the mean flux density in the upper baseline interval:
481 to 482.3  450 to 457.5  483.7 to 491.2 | -0.043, 21.7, 25.7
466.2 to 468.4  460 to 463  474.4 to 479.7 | 0.239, 22.5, 23.4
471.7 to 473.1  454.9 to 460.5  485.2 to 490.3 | 0.123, 22.2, 26.4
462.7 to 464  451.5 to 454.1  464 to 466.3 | -0.081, 21.6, 20.2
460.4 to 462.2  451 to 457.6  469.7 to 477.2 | 0.012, 21.8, 22.4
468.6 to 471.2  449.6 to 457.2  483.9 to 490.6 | 0.097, 21.5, 25.9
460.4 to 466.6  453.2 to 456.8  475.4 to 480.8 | 0.453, 22.3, 24.1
